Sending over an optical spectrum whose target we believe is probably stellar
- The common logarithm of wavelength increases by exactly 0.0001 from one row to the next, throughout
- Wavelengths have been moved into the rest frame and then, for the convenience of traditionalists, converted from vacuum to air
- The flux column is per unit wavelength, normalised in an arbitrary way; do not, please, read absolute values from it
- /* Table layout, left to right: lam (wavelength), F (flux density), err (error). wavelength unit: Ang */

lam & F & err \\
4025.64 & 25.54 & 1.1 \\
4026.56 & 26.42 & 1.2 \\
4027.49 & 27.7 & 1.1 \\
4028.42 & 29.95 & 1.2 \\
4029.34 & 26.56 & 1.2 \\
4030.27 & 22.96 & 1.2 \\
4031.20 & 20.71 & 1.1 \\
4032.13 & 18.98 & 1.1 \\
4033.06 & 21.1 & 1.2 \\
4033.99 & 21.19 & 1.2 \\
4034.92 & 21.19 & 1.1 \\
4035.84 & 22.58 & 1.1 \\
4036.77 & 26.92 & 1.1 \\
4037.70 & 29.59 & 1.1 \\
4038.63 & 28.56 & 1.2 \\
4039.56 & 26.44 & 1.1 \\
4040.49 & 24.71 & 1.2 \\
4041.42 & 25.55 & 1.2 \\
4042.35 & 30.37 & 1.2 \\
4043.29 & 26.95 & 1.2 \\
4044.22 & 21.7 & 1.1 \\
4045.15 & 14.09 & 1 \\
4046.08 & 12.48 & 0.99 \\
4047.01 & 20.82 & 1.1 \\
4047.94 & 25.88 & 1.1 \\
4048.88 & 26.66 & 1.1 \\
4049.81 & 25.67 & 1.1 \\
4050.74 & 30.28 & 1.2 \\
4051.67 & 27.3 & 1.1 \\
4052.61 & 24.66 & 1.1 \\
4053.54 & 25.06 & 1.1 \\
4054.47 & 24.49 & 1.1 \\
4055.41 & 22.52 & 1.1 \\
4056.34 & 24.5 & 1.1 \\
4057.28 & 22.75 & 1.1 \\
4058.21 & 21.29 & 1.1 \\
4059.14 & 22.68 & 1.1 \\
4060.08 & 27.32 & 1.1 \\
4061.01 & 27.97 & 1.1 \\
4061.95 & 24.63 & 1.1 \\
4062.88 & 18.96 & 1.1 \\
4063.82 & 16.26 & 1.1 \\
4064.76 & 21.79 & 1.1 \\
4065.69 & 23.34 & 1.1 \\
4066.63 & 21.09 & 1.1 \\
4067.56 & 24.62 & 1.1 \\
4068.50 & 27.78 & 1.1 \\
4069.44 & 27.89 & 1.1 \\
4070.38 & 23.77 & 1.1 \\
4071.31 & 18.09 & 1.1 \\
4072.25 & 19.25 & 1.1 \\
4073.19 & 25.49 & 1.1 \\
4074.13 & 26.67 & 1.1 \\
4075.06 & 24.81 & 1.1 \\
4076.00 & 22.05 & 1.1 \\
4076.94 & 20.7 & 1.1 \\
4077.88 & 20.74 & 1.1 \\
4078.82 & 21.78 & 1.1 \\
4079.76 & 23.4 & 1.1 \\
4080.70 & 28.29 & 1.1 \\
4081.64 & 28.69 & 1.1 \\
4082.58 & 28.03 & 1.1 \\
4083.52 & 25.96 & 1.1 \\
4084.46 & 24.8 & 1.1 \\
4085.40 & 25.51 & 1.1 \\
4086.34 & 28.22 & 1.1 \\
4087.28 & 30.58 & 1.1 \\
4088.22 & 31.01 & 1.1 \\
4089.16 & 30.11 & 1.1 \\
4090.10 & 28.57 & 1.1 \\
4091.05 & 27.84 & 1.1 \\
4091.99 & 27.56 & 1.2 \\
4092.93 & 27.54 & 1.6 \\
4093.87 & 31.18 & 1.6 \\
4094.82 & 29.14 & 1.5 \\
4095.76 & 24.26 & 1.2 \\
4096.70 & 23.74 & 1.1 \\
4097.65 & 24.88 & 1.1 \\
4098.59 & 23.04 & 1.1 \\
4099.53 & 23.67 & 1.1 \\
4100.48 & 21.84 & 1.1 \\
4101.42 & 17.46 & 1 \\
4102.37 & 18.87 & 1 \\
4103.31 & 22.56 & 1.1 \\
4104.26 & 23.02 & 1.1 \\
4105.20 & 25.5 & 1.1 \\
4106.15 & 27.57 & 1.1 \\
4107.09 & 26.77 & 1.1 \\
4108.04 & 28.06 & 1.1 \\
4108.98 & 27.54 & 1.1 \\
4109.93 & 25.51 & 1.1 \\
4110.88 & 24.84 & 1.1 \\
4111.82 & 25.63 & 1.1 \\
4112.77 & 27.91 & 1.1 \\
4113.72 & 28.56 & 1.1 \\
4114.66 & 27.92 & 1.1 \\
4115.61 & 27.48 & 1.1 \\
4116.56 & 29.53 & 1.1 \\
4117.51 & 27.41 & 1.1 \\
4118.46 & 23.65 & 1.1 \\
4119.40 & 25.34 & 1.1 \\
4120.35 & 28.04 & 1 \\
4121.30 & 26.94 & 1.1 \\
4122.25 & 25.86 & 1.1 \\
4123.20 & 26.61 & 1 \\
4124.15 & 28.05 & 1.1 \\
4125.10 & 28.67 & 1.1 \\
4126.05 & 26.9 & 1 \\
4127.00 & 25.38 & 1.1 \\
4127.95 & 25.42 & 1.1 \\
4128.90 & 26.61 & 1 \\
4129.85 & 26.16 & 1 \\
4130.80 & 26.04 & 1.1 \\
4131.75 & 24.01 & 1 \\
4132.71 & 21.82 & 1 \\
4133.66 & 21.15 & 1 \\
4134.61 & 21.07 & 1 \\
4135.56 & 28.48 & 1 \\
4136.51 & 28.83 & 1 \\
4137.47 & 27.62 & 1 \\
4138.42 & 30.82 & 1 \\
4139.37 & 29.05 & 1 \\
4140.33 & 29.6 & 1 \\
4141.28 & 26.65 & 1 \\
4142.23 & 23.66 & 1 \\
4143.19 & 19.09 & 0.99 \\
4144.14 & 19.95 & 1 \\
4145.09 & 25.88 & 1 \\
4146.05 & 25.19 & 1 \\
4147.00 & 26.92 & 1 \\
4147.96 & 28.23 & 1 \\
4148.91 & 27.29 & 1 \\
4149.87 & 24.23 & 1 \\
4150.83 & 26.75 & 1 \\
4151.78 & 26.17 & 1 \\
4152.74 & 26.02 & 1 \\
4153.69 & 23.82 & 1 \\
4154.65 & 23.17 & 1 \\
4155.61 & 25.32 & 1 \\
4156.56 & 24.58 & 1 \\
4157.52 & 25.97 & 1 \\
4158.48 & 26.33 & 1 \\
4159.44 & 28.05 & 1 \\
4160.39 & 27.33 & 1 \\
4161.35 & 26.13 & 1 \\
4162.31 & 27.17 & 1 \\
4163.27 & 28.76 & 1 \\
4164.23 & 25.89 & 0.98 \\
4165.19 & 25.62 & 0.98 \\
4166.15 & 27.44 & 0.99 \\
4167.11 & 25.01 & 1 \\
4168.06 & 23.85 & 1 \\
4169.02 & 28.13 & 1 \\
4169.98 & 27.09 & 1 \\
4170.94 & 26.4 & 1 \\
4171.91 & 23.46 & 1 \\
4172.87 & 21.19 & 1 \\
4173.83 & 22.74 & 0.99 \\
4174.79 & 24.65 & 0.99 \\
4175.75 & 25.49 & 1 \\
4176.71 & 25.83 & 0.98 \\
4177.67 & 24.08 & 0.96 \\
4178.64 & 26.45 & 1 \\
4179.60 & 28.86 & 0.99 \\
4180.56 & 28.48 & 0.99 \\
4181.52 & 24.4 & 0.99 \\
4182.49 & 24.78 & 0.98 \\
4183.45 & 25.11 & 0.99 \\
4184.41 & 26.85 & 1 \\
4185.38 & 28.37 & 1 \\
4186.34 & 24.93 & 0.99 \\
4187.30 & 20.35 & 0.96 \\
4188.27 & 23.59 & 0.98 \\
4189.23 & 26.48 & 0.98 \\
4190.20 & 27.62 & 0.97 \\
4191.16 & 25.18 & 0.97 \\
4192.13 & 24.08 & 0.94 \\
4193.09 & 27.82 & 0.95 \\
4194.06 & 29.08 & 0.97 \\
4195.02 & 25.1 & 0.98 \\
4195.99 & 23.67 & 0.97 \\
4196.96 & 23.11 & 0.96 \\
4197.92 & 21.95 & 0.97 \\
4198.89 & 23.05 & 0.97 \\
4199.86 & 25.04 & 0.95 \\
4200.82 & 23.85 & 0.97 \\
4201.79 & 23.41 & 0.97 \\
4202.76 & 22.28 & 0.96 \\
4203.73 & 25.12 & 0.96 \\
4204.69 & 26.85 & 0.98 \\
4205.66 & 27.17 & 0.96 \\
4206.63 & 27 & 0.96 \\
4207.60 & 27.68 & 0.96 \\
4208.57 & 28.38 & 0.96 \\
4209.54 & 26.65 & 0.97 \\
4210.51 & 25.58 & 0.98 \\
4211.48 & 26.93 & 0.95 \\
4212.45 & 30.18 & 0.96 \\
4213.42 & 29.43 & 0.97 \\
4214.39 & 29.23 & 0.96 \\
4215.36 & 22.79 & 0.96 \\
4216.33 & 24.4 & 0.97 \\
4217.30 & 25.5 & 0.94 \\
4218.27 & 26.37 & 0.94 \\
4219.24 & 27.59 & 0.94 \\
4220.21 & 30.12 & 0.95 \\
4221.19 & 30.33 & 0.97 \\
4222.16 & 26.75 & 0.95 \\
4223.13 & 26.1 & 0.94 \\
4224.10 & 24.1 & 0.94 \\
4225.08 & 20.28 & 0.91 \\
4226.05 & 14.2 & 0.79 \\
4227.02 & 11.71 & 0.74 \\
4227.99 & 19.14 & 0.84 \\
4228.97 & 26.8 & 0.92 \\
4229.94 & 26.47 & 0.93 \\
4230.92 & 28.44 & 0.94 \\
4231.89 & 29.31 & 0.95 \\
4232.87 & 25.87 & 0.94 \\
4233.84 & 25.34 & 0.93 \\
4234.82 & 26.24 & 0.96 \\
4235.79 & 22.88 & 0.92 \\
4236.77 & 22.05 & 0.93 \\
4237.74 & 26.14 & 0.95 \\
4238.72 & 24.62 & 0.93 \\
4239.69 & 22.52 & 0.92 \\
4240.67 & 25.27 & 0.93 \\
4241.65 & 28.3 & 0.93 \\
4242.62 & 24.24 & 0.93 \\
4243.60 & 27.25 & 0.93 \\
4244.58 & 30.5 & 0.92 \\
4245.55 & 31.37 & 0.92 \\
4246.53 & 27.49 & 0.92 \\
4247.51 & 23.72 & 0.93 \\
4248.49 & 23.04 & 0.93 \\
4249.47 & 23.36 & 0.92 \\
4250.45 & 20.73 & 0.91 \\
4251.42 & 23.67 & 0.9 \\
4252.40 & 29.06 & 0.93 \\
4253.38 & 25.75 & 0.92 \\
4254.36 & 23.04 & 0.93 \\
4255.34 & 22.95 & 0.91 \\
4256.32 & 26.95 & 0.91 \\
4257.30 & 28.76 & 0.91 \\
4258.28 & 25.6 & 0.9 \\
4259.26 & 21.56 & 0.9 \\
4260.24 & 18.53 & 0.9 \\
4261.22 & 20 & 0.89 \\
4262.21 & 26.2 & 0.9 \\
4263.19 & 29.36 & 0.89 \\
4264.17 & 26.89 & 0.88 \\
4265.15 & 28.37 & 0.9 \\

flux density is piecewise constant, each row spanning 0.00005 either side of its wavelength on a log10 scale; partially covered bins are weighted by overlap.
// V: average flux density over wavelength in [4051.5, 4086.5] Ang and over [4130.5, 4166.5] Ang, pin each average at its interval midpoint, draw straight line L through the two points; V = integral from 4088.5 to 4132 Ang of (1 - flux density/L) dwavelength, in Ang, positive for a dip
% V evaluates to -2.1 Ang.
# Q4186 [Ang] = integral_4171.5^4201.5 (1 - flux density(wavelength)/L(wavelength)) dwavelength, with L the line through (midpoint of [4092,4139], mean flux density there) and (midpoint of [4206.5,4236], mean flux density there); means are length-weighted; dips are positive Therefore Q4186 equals 0.7 Ang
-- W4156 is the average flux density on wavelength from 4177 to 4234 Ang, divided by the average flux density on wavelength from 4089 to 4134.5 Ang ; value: 1.0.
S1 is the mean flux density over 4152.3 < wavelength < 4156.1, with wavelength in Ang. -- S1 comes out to 24.6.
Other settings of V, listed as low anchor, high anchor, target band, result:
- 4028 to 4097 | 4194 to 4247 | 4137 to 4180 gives -1.13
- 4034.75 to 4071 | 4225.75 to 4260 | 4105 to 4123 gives -1.88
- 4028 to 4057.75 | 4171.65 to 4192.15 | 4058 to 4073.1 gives 0.81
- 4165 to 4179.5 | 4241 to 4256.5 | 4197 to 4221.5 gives -0.70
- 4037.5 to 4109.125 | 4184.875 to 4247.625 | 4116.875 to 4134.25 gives -0.56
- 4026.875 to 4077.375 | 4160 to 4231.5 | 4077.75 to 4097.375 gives -2.31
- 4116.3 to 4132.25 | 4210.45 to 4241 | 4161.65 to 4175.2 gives 0.17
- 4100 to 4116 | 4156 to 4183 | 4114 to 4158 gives -0.87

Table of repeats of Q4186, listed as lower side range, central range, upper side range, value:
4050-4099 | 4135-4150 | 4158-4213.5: -0.51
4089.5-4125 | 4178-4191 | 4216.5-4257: -0.21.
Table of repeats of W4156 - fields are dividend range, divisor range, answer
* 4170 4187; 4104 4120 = 0.95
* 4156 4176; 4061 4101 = 1.03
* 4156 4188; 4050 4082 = 1.08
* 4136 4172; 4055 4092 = 1.06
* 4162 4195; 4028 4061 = 1.06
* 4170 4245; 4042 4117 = 1.02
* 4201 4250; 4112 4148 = 0.97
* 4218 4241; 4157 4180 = 0.95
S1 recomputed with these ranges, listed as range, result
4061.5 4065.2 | 20.4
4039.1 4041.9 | 25.6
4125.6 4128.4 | 25.9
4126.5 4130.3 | 25.9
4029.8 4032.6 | 20.8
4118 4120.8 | 25.7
